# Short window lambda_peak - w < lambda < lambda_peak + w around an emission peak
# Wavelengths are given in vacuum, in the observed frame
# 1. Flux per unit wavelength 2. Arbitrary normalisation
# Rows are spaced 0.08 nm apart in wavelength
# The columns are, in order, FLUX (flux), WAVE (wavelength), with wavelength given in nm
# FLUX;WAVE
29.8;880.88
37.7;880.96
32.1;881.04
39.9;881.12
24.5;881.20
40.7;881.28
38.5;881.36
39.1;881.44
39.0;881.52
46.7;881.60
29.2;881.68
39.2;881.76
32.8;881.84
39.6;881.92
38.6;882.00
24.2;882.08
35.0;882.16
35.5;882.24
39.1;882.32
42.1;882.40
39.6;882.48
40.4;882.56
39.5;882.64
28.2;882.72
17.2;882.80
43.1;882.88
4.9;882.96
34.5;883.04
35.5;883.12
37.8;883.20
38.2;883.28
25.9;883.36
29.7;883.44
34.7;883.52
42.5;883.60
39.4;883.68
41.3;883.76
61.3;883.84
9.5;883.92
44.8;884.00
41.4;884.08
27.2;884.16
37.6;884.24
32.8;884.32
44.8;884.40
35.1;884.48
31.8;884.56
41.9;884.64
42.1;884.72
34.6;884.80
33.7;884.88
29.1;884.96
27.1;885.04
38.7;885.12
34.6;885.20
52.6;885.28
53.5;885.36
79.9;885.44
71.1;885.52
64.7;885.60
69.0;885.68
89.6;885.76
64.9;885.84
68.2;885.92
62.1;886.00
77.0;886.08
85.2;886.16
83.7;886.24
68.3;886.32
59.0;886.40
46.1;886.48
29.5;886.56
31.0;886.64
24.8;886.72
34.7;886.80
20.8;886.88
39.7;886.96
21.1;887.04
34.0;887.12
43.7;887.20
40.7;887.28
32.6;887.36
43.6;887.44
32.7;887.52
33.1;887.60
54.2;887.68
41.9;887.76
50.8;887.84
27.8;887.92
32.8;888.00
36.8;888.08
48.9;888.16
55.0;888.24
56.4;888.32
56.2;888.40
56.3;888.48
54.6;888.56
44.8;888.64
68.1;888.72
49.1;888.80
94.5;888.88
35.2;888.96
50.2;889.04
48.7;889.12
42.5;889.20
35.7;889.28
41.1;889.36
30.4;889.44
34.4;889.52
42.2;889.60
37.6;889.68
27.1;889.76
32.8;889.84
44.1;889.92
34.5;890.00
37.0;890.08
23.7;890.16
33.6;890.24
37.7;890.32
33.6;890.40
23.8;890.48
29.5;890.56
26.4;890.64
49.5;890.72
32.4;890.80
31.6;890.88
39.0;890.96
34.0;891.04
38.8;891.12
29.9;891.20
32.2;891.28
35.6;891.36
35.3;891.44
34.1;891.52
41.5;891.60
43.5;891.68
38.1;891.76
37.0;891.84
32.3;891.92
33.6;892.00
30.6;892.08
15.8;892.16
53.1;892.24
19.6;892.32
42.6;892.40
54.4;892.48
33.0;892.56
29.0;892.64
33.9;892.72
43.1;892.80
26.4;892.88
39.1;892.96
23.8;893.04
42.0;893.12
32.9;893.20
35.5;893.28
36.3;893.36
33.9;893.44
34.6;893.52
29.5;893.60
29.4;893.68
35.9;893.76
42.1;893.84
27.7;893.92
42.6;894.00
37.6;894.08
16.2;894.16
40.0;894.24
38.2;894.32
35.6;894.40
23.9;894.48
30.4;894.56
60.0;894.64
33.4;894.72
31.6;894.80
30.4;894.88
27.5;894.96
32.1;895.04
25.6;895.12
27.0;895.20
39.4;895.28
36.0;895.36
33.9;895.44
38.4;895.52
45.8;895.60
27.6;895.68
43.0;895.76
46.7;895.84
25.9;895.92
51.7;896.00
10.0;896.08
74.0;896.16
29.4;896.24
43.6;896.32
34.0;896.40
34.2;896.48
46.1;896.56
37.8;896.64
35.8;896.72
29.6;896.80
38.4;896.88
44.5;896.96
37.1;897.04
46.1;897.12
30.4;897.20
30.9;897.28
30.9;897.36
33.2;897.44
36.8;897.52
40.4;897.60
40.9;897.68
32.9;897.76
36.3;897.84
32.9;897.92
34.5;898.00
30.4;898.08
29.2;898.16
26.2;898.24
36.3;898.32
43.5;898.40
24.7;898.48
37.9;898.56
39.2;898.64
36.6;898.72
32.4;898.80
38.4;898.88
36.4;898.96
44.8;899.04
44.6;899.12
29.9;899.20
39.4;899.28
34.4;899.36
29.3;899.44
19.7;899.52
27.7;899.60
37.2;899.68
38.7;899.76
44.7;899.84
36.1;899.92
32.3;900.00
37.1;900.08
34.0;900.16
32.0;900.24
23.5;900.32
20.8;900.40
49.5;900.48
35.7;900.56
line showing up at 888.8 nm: [N II] 6583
